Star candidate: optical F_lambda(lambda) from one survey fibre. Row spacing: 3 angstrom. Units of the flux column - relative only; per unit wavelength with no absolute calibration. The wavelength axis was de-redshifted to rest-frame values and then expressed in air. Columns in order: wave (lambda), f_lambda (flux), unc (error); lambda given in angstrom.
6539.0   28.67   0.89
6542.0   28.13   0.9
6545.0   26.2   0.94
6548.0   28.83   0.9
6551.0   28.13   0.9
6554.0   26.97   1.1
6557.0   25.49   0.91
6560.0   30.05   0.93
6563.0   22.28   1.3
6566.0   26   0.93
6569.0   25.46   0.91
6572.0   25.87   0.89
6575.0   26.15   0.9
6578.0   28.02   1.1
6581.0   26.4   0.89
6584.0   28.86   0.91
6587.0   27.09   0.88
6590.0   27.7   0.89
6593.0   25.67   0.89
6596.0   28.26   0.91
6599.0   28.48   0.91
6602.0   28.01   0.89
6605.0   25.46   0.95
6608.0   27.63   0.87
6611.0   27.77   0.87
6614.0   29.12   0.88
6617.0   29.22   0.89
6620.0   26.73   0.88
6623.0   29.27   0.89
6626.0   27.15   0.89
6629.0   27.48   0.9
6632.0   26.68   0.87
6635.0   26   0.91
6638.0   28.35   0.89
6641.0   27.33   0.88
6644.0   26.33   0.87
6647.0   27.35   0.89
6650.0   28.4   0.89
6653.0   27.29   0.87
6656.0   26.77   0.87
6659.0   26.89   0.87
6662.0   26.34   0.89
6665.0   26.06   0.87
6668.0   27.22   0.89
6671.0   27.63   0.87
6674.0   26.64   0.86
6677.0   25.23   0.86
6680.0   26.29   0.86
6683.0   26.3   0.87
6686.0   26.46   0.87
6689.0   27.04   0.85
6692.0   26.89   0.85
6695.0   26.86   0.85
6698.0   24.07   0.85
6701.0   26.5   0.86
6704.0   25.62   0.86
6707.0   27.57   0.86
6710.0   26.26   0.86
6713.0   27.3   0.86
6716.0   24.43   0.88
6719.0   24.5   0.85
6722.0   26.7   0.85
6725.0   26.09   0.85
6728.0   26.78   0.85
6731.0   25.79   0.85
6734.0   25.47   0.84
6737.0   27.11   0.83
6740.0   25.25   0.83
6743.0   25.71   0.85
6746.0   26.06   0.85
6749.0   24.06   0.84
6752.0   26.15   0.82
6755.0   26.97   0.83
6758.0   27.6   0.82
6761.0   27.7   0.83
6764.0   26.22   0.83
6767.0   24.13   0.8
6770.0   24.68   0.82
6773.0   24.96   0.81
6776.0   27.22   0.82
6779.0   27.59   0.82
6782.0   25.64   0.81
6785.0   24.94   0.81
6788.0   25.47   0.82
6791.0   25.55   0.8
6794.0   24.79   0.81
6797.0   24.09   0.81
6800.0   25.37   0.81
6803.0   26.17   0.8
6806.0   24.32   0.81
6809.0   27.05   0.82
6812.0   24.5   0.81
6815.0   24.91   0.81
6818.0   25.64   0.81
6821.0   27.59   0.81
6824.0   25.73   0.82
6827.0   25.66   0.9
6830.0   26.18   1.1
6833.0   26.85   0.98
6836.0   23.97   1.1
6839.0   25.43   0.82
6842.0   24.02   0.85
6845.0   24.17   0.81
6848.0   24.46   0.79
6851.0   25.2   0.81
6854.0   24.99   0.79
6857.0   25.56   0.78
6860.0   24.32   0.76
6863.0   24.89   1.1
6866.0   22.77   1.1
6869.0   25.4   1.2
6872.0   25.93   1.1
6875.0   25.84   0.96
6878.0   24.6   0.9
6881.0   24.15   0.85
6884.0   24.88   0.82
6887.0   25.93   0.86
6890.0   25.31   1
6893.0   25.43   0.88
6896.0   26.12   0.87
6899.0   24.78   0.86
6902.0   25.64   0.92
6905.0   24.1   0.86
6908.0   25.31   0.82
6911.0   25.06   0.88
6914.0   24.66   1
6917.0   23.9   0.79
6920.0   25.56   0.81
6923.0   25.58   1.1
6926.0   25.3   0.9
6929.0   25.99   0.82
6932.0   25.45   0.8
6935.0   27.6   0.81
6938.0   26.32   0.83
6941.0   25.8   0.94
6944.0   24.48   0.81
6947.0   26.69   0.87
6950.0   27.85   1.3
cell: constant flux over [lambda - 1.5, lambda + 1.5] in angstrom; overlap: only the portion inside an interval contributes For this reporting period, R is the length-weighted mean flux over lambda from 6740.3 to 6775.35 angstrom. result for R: 25.9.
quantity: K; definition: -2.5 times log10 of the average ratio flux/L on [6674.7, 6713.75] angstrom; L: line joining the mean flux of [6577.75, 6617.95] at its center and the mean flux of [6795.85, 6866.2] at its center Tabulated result 0.01 mag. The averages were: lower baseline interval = 27.7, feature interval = 26.3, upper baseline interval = 25.2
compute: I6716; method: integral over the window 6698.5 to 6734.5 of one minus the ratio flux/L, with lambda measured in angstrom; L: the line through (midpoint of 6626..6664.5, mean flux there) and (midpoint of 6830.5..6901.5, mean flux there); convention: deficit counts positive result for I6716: 0.50 angstrom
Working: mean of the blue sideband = 27.1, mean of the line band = 26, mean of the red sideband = 25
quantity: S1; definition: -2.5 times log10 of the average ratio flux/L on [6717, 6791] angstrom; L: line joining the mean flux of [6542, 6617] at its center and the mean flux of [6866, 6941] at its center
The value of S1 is 0.01 mag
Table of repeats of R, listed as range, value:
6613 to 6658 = 27.5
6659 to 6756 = 26.2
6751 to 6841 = 25.8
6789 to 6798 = 24.9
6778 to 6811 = 25.5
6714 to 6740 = 25.9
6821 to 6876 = 25.1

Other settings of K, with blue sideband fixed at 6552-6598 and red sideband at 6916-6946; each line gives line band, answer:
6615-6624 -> -0.072 mag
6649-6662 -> -0.029 mag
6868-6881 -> 0.022 mag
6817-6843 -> 0.010 mag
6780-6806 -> 0.035 mag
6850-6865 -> 0.041 mag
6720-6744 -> 0.007 mag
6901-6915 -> 0.033 mag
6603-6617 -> -0.043 mag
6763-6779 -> 0.021 mag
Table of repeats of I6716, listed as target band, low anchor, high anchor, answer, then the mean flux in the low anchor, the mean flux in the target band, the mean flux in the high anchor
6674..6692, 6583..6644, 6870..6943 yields 0.5 angstrom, 27.6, 26.3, 25.4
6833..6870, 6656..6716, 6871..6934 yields 1.2 angstrom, 26.4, 24.7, 25.2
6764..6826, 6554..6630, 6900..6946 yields 1.3 angstrom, 27.2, 25.5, 25.4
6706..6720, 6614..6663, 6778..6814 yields 0.2 angstrom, 27.4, 26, 25.4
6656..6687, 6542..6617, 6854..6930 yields 0.0 angstrom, 27.1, 26.5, 25.1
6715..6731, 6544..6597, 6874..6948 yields 0.3 angstrom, 26.9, 25.7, 25.4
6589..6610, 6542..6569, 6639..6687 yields -0.4 angstrom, 26.7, 27.3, 26.8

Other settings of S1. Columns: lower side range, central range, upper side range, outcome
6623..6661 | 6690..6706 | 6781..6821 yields 0.02 mag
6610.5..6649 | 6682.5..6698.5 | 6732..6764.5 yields 0.02 mag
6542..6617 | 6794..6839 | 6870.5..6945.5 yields 0.01 mag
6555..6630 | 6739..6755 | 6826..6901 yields 0.02 mag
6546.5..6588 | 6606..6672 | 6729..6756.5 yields -0.04 mag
